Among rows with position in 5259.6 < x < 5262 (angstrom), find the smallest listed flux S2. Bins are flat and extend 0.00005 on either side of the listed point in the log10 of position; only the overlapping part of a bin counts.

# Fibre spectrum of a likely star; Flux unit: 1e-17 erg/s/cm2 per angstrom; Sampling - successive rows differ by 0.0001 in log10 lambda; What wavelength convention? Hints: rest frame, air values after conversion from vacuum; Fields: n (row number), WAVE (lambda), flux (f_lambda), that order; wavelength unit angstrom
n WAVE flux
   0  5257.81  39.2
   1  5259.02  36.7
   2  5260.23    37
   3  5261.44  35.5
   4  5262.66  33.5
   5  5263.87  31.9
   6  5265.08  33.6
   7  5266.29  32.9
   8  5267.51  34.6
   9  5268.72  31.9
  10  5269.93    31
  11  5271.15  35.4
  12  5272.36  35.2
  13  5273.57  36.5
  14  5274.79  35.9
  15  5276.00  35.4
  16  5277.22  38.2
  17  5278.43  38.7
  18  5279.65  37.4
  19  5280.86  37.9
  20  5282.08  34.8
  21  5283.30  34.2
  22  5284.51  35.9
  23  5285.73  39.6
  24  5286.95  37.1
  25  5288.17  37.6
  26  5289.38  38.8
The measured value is 35.5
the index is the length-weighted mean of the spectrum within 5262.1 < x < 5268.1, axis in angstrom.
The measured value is 33.3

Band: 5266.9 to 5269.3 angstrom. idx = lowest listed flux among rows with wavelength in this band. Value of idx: 31.9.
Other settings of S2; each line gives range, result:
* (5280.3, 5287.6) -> 34.2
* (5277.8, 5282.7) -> 34.8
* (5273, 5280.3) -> 35.4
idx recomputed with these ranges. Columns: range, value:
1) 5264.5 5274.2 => 31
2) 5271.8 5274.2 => 35.2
